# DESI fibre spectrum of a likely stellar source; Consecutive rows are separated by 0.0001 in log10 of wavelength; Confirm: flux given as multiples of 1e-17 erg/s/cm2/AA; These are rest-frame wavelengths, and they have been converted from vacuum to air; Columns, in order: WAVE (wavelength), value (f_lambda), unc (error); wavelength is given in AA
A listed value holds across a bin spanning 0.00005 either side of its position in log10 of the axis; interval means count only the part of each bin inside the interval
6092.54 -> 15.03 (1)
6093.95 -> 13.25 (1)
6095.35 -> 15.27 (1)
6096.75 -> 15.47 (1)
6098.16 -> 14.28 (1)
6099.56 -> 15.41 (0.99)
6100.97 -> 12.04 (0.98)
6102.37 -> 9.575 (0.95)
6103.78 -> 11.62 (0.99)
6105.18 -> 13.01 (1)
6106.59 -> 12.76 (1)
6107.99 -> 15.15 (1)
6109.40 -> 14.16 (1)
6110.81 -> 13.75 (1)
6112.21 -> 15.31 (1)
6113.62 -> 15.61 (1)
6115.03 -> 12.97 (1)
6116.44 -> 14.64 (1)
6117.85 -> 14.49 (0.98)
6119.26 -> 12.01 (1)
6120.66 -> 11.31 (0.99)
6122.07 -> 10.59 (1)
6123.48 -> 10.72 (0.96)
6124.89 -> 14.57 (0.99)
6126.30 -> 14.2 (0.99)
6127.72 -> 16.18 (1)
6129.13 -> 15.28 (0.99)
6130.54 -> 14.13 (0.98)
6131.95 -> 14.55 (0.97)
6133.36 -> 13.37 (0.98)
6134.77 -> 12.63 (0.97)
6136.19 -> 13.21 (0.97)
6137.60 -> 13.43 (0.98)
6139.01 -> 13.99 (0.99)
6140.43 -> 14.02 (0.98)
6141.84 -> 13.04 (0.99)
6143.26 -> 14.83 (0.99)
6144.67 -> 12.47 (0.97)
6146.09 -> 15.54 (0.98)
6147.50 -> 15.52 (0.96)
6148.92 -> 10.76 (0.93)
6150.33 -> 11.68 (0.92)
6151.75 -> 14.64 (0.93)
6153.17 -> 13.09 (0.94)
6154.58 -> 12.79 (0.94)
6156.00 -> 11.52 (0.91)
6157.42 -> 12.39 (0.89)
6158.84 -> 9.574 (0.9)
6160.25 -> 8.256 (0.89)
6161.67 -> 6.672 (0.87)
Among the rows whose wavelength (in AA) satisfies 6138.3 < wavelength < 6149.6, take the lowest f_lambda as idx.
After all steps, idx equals 10.76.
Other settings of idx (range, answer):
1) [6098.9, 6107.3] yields 9.575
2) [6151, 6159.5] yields 9.574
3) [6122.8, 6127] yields 10.72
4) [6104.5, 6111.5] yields 12.76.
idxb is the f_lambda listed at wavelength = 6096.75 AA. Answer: 15.47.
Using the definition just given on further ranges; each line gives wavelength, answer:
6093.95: 13.25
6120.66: 11.31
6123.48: 10.72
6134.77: 12.63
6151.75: 14.64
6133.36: 13.37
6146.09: 15.54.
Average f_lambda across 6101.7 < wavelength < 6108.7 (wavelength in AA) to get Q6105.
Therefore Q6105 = 12.4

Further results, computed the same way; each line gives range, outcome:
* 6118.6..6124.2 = 11.2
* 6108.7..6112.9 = 14.4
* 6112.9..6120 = 13.9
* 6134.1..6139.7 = 13.3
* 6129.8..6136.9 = 13.6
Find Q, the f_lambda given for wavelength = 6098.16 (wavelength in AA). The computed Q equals 14.28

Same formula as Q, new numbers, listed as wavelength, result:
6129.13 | 15.28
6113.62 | 15.61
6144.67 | 12.47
